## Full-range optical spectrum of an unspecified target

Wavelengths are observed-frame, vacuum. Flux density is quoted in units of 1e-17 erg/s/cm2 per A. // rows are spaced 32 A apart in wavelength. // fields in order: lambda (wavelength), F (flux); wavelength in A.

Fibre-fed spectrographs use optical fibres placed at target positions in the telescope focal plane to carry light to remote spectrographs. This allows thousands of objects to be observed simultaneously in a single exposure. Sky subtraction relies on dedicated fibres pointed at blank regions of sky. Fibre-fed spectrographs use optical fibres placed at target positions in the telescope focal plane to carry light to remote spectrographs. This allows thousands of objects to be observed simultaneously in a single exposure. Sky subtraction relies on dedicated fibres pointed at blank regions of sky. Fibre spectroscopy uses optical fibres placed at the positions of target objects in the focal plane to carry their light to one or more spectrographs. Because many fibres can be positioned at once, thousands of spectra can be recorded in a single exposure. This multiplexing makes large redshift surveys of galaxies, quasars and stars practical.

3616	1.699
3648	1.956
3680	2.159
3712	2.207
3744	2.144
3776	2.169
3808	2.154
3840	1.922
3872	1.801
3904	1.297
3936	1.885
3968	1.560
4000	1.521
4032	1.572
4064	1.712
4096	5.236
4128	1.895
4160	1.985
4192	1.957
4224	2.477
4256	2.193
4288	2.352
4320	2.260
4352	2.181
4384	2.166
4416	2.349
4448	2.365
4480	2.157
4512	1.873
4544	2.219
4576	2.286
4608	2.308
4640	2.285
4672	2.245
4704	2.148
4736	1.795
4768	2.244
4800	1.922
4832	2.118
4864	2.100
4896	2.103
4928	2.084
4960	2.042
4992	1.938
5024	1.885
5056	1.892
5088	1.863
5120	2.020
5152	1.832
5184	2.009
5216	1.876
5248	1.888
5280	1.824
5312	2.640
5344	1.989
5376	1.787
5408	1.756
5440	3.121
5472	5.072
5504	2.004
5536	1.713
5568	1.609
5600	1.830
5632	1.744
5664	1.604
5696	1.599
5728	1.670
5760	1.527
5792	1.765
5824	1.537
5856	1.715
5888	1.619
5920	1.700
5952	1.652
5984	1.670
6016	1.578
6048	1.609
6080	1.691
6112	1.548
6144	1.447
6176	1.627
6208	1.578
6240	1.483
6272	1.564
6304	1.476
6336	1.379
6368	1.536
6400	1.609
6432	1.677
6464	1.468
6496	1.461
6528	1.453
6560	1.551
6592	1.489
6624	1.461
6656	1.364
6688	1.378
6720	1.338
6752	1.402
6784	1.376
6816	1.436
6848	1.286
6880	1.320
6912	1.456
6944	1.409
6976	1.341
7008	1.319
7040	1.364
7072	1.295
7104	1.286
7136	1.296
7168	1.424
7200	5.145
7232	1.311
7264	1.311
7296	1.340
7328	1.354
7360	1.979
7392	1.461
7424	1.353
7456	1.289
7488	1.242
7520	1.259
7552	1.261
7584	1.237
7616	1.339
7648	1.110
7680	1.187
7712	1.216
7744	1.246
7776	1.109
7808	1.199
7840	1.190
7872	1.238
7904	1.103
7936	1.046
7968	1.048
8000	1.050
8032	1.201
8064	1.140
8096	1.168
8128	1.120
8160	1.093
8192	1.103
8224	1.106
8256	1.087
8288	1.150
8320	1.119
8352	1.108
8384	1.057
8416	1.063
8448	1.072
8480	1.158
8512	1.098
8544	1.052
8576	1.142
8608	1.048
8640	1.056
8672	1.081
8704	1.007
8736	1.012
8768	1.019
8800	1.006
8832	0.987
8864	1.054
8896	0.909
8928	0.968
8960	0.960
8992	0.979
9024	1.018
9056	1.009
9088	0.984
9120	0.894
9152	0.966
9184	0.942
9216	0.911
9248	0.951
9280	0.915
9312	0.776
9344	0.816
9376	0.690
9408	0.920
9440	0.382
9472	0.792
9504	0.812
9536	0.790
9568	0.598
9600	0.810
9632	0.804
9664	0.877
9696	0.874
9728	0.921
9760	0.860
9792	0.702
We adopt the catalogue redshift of 0.10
